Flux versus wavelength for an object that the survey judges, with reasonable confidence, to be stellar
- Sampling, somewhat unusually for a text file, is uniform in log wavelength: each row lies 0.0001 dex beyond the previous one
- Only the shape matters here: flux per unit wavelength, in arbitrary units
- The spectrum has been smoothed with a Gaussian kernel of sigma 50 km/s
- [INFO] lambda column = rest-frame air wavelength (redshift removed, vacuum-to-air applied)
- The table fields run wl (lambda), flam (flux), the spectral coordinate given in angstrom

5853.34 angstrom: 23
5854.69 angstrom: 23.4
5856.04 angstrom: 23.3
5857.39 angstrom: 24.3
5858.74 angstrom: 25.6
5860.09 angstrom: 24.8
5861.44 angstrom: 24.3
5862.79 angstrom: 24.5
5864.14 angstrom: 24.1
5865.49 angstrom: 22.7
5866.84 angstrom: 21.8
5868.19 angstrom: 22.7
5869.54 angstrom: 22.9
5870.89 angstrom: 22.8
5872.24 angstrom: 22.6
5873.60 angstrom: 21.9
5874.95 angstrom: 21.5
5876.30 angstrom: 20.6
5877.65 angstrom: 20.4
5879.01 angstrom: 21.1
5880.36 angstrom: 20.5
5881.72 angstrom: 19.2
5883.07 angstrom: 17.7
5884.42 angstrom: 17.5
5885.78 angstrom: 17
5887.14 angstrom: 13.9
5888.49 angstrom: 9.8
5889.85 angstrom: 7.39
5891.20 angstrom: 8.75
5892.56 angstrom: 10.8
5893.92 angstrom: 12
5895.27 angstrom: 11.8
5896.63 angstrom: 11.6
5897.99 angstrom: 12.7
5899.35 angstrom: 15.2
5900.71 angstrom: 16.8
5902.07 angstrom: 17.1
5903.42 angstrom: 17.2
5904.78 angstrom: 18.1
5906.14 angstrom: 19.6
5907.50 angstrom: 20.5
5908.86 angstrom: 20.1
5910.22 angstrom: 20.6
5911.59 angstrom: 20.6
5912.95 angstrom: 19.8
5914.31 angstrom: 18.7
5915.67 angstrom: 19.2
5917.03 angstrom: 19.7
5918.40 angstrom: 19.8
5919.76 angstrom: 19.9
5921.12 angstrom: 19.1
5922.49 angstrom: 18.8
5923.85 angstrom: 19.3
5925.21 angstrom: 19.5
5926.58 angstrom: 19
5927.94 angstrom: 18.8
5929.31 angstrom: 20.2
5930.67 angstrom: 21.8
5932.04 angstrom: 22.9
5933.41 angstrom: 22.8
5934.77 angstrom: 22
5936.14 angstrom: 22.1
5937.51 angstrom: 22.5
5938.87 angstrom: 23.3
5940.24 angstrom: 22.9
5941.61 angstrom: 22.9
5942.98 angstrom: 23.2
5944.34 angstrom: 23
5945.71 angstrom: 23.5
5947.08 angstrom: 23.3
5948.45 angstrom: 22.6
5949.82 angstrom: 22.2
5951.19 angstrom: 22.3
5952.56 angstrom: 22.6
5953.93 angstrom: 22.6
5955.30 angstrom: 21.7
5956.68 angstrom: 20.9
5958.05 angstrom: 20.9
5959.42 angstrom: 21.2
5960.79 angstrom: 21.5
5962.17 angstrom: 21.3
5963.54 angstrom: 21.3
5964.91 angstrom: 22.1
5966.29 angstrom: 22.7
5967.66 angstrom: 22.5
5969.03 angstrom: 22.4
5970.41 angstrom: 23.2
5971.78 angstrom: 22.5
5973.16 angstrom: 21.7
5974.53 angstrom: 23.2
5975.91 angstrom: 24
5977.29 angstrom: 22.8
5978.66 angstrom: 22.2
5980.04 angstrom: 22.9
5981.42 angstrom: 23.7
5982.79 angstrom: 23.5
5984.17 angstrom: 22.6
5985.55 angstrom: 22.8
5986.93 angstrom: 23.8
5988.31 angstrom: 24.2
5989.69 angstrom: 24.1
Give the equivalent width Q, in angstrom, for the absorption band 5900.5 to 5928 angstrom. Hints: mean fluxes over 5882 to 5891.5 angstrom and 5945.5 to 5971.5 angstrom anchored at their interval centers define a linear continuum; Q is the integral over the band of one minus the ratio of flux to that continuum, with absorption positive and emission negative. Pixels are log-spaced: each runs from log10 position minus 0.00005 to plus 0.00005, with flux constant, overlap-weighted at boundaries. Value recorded -3.9 angstrom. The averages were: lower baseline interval 13.6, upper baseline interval 22.1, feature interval 19.2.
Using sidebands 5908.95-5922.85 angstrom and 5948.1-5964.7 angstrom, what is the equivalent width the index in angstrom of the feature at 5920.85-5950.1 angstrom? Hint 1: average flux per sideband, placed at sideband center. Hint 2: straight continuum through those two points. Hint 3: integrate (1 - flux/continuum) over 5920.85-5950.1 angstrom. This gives -1.4 angstrom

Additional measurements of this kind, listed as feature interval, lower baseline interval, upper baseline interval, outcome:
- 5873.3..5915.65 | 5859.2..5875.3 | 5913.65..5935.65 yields 9.6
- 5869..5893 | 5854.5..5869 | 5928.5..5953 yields 6.0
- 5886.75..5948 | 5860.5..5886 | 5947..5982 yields 9.4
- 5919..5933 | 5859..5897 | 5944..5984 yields 0.5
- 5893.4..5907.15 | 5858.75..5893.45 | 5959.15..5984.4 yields 3.3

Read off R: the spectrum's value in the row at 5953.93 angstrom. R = 22.6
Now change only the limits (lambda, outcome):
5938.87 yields 23.3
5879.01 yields 21.1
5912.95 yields 19.8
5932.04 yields 22.9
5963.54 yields 21.3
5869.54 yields 22.9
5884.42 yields 17.5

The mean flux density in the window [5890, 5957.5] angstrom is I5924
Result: 19.4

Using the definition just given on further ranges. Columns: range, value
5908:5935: 20.1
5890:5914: 15.9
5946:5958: 22.2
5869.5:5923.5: 17.6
